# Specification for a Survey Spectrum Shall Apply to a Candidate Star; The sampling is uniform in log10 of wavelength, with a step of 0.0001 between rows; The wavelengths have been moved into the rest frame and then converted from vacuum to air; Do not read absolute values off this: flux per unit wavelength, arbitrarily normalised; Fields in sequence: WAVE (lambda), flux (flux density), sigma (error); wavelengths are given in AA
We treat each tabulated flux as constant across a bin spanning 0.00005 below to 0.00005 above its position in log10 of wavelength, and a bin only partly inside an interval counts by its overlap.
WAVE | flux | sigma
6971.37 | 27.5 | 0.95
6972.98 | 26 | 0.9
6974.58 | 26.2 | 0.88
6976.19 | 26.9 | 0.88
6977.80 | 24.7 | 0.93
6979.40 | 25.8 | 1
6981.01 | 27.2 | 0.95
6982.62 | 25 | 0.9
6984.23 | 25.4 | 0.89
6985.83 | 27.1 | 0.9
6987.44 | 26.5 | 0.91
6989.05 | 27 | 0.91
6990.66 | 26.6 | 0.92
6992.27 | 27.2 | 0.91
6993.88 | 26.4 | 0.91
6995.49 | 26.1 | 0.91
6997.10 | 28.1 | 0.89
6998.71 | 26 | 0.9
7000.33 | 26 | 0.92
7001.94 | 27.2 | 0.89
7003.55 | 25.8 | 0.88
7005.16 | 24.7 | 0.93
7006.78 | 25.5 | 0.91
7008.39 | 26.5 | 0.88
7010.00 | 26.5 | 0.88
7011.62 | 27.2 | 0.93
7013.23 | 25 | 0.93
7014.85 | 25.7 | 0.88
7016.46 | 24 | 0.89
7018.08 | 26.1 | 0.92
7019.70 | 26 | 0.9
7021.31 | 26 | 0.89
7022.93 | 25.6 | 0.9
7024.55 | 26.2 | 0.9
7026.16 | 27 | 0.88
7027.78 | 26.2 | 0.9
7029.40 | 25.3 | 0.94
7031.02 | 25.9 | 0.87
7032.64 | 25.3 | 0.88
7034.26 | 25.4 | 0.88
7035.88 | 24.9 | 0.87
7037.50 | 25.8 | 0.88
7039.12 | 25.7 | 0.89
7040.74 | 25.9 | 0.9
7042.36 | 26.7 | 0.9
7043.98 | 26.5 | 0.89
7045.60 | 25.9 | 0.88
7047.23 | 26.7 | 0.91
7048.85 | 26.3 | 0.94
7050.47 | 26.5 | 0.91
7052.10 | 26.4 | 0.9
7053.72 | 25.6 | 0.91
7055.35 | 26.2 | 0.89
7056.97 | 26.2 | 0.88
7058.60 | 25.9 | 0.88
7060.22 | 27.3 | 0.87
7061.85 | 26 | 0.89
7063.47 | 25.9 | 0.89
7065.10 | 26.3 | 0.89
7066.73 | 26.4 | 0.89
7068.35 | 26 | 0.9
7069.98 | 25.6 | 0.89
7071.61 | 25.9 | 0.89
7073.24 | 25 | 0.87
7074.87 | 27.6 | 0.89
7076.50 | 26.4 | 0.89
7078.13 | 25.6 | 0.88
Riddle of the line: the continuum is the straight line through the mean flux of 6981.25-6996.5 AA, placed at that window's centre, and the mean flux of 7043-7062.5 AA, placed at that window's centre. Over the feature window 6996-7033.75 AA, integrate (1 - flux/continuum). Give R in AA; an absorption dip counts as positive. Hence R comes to 0.6 AA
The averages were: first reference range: 26.4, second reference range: 26.3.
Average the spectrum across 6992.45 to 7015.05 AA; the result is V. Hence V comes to 26.2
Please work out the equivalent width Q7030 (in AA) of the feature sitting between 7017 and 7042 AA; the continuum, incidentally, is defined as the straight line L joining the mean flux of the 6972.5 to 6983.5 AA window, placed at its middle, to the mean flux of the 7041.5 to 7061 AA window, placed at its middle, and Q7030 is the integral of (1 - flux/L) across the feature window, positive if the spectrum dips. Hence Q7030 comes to 0.4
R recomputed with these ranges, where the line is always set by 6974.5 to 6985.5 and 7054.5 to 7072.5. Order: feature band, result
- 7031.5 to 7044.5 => 0.2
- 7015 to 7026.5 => 0.1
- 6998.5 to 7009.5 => 0.0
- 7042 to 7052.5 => -0.1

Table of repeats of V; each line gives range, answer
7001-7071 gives 26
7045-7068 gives 26.3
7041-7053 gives 26.4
